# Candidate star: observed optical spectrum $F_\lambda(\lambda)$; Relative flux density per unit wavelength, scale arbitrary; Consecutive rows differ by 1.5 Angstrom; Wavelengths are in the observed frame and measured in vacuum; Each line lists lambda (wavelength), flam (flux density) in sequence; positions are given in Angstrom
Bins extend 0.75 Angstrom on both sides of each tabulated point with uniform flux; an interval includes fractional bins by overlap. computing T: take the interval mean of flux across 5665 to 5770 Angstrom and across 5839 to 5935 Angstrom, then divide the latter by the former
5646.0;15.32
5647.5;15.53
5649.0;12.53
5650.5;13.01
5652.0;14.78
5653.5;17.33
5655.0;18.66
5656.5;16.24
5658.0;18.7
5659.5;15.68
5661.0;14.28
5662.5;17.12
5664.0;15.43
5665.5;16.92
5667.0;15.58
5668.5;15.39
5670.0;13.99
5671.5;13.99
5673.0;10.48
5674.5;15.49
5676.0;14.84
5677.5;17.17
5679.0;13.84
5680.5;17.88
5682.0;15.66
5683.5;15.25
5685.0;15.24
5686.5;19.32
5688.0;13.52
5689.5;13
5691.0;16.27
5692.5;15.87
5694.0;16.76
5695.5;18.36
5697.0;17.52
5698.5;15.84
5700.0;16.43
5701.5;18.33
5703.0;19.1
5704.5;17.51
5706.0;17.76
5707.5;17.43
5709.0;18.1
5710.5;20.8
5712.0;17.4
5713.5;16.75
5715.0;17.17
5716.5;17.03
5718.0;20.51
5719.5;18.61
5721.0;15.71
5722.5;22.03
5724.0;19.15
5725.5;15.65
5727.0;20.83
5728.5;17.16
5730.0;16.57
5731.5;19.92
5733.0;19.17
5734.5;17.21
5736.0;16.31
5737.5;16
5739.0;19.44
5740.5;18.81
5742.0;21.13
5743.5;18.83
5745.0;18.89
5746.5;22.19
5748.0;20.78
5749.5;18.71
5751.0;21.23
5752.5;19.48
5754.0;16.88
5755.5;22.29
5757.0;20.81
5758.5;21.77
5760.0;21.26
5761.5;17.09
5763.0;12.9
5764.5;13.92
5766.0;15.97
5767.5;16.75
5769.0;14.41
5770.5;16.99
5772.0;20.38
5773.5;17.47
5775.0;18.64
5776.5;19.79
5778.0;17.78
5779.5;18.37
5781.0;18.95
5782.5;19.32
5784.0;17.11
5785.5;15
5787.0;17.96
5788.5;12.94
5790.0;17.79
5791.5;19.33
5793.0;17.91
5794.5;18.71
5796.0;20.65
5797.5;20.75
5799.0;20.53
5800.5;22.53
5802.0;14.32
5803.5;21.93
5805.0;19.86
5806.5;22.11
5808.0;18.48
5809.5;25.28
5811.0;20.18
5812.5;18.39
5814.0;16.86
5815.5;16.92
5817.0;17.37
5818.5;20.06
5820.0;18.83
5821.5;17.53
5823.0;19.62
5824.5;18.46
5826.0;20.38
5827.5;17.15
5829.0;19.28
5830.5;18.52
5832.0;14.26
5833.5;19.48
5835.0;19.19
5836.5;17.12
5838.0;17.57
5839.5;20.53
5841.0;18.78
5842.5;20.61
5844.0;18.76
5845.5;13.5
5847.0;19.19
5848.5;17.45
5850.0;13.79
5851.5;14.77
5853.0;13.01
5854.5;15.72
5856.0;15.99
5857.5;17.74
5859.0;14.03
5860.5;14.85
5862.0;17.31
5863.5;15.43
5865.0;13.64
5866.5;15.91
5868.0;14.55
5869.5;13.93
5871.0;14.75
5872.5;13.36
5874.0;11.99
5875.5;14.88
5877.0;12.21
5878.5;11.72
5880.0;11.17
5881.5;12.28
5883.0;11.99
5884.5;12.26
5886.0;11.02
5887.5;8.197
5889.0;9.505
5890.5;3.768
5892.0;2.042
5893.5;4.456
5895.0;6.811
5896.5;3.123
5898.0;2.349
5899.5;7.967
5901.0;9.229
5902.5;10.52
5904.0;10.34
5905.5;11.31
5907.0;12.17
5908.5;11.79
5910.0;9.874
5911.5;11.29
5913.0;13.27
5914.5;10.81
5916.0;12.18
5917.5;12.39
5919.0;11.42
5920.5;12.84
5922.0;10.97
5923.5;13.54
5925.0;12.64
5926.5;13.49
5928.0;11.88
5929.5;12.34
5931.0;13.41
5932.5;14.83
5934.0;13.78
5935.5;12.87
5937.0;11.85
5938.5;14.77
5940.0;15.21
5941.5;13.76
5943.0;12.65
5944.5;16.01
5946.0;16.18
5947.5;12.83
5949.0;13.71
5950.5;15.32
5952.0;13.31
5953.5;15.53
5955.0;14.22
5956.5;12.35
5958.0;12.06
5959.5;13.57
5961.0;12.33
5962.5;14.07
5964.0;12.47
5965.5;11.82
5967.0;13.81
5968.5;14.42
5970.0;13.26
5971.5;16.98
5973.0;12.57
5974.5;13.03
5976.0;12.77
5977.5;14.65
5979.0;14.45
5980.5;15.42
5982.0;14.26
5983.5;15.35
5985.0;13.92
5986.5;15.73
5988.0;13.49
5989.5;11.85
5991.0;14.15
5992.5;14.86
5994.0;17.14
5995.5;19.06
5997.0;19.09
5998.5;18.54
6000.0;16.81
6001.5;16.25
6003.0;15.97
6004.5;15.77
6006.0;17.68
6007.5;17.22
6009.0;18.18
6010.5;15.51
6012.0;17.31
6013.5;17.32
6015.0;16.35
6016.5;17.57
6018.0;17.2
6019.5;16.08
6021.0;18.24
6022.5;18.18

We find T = 0.72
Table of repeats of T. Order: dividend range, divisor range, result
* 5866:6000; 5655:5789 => 0.73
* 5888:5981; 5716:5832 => 0.64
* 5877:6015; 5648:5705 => 0.82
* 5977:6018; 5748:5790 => 0.90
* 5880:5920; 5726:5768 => 0.50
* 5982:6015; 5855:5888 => 1.19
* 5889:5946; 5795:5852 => 0.59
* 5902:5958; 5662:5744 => 0.76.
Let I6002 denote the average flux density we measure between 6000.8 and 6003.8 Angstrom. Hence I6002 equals 16.1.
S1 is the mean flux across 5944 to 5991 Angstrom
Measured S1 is 13.9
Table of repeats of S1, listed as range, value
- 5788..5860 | 18.2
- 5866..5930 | 10.8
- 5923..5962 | 13.6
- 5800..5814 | 20.1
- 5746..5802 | 18.5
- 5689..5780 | 18.1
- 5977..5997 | 15.1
